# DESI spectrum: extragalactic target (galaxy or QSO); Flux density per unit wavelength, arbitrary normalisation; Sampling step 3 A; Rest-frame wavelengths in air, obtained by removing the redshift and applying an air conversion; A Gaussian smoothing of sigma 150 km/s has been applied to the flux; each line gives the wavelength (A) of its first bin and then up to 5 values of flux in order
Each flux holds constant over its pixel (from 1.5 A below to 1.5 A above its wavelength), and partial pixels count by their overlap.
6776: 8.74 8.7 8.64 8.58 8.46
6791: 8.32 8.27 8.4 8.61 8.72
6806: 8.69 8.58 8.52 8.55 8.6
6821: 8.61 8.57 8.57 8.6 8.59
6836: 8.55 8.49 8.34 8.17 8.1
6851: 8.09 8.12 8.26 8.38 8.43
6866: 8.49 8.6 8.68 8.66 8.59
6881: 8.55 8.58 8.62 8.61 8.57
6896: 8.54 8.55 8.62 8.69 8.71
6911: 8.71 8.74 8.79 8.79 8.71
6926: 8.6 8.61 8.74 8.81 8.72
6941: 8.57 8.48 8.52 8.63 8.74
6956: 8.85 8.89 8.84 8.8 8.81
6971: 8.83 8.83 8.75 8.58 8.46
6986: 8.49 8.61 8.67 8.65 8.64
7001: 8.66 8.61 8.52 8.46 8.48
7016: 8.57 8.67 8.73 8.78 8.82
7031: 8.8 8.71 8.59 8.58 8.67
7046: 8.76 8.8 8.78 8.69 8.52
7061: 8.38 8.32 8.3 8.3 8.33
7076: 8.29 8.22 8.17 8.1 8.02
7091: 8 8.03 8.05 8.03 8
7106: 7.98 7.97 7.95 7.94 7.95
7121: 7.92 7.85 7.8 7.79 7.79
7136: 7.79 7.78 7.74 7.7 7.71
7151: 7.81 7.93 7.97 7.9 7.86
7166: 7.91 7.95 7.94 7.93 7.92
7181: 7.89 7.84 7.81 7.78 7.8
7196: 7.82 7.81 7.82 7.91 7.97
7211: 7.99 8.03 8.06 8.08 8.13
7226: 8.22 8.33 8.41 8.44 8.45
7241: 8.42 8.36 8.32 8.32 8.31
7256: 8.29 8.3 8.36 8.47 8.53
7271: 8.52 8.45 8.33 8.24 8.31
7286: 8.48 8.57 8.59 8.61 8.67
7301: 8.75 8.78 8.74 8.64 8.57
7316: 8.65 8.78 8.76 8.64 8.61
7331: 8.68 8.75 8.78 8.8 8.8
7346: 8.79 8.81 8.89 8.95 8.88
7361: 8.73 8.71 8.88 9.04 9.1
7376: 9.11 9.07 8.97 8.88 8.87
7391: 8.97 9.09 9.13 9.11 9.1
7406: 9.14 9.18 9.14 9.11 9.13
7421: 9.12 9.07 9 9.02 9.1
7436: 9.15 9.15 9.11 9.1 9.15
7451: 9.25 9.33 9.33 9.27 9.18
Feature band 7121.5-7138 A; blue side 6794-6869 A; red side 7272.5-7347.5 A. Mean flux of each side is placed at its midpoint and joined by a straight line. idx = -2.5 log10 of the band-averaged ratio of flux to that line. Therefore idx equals 0.10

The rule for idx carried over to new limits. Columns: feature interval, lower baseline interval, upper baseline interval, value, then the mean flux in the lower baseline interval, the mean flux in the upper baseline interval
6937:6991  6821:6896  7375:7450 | -0.01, 8.47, 9.08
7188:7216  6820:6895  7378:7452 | 0.13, 8.47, 9.08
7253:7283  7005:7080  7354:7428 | 0.06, 8.57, 9.02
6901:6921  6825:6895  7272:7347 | -0.03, 8.46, 8.63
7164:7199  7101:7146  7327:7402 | 0.03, 7.87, 8.9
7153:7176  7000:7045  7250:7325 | 0.09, 8.64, 8.53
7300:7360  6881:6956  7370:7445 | 0.03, 8.65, 9.08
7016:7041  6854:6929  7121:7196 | -0.06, 8.59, 7.84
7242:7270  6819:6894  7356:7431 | 0.06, 8.47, 9.02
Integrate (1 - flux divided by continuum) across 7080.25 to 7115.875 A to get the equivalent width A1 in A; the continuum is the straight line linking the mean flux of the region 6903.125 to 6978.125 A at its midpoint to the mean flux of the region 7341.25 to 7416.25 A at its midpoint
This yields 3.2 A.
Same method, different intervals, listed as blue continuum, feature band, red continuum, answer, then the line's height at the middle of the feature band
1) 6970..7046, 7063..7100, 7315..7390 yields 2.21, 8.69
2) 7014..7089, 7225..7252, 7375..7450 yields 1.36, 8.81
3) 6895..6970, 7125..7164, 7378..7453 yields 4.65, 8.87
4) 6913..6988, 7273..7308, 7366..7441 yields 1.69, 8.98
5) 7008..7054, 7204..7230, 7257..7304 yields 1.39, 8.54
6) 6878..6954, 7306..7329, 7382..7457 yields 0.86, 9.01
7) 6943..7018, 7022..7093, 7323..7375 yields 1.73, 8.69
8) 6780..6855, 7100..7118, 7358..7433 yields 1.61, 8.75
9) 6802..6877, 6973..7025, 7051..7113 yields -1.96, 8.3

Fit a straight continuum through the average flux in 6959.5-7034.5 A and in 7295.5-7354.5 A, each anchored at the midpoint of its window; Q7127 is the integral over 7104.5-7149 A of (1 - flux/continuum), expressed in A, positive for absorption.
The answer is 4.36 A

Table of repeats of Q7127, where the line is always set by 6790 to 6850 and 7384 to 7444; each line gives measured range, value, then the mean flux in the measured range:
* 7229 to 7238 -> 0.5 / 8.41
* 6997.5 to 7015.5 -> 0.2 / 8.56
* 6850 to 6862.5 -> 0.4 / 8.23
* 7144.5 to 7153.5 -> 1.1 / 7.77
